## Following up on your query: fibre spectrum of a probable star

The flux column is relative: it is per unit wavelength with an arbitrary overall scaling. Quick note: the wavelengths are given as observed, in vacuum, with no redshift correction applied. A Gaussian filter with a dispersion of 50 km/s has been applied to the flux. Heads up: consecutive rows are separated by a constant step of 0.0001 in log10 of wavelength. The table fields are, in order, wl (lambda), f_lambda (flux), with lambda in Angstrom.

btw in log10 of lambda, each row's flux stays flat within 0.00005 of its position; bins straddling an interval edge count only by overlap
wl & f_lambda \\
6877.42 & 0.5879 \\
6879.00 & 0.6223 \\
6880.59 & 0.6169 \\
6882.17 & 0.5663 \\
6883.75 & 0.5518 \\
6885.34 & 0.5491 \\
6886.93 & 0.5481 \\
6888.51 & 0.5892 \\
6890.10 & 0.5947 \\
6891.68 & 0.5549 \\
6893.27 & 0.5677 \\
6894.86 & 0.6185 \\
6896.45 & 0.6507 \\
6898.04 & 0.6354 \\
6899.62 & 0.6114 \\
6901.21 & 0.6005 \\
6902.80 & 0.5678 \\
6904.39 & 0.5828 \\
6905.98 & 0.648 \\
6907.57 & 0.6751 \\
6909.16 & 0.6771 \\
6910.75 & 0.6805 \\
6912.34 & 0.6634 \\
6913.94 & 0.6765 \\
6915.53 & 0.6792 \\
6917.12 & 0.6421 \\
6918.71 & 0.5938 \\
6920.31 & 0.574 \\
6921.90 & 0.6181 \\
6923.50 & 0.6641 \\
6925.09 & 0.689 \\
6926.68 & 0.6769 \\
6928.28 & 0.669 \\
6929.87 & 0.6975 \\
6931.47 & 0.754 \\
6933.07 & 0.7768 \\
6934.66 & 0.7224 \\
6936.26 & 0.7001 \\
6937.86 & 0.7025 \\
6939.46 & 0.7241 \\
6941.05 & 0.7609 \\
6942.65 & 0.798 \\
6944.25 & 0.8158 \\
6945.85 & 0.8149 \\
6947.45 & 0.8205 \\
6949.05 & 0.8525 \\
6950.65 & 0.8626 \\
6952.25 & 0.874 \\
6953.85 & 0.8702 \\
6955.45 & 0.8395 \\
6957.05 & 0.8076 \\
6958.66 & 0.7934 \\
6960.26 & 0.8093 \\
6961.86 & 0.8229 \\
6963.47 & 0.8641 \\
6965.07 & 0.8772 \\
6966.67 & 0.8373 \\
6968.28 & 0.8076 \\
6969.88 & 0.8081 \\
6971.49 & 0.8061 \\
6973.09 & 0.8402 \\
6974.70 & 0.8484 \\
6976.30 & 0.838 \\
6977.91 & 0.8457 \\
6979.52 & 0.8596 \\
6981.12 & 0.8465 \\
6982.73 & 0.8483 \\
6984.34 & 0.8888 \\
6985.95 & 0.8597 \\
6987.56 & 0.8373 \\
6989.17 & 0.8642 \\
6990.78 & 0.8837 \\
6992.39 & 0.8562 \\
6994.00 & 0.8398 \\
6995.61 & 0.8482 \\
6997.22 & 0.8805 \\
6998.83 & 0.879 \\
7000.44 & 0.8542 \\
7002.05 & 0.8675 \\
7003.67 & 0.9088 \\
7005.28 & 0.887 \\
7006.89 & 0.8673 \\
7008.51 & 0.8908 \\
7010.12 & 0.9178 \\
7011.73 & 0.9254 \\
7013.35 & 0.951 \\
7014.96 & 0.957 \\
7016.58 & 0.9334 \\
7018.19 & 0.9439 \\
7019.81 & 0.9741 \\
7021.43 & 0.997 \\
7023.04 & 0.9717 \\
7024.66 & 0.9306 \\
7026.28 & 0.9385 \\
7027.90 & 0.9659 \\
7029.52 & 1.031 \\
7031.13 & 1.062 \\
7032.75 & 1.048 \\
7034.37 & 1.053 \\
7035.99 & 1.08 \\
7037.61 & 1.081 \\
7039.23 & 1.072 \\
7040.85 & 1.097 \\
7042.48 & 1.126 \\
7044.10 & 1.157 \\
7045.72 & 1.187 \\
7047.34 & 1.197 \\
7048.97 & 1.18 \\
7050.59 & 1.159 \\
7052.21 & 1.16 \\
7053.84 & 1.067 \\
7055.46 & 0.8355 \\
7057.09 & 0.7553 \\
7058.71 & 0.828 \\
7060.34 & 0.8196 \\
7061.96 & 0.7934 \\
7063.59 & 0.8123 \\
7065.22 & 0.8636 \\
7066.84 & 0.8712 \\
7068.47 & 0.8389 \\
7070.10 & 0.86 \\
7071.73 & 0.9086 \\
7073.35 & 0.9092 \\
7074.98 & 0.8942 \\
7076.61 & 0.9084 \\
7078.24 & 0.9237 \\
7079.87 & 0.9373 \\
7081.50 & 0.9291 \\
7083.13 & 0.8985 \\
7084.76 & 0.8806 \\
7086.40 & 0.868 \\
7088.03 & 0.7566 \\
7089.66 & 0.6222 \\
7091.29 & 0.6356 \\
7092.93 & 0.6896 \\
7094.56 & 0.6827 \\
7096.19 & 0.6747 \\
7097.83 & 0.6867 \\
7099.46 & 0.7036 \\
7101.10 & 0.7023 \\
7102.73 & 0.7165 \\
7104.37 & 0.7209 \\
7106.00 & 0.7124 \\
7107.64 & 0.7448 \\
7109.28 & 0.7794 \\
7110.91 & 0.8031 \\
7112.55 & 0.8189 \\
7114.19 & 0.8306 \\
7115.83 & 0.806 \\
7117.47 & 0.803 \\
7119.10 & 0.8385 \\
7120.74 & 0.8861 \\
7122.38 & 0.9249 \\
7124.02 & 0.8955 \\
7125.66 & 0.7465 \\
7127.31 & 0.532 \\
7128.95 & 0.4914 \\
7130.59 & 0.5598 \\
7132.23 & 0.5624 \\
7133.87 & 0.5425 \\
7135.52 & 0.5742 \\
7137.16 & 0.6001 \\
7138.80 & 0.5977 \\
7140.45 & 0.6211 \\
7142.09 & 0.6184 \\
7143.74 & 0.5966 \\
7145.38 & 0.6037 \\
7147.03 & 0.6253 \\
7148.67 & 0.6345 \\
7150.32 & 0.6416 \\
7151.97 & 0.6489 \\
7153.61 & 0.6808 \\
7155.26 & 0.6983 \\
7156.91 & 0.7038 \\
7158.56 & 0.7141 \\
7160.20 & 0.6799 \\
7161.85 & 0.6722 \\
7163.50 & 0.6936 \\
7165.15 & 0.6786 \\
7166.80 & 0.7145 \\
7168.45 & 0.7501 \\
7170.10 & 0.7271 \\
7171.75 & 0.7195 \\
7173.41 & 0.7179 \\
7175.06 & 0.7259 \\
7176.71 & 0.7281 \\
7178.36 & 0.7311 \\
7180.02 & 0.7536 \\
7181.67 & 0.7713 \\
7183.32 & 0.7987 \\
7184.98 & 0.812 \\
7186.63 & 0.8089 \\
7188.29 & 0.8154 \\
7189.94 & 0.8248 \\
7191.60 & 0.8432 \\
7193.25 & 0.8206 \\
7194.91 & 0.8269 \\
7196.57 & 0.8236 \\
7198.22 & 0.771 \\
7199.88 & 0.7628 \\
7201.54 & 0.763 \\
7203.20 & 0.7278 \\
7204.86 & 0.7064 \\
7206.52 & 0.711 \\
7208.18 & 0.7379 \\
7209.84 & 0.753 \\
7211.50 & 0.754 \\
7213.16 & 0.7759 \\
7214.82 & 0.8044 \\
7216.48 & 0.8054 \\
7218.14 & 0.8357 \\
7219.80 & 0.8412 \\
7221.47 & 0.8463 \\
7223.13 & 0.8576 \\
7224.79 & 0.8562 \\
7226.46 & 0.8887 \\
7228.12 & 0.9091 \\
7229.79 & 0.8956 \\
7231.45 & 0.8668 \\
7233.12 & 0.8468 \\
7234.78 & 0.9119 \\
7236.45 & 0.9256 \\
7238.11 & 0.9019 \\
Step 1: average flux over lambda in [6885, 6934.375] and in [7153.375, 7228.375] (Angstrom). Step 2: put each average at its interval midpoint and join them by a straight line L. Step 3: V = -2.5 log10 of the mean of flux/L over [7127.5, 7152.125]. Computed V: 0.25 mag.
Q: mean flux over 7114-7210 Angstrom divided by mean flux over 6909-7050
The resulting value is 0.83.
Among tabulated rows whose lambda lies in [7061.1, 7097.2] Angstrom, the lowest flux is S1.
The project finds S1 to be 0.6222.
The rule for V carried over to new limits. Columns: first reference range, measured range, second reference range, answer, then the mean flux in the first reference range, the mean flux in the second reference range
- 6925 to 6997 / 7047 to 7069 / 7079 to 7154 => -0.24 mag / 0.812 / 0.714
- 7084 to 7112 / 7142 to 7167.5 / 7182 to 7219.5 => 0.15 mag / 0.729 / 0.786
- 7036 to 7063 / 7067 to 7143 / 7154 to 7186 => 0.18 mag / 1.03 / 0.726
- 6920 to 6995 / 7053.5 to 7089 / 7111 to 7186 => -0.17 mag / 0.799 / 0.701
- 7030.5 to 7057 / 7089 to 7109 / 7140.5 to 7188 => 0.29 mag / 1.09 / 0.702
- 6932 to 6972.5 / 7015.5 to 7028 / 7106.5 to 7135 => -0.22 mag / 0.807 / 0.737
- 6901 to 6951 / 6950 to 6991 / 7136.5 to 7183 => -0.21 mag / 0.699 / 0.682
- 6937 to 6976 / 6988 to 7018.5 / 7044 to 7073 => -0.01 mag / 0.819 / 0.955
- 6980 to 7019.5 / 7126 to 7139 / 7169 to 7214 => 0.39 mag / 0.886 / 0.767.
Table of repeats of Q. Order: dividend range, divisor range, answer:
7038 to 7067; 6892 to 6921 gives 1.59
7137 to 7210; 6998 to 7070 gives 0.74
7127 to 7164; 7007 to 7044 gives 0.62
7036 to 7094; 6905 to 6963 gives 1.27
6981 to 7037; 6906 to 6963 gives 1.25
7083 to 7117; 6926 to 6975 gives 0.94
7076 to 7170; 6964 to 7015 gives 0.83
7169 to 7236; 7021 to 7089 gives 0.82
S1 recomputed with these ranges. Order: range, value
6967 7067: 0.7553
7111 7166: 0.4914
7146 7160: 0.6253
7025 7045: 0.9385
